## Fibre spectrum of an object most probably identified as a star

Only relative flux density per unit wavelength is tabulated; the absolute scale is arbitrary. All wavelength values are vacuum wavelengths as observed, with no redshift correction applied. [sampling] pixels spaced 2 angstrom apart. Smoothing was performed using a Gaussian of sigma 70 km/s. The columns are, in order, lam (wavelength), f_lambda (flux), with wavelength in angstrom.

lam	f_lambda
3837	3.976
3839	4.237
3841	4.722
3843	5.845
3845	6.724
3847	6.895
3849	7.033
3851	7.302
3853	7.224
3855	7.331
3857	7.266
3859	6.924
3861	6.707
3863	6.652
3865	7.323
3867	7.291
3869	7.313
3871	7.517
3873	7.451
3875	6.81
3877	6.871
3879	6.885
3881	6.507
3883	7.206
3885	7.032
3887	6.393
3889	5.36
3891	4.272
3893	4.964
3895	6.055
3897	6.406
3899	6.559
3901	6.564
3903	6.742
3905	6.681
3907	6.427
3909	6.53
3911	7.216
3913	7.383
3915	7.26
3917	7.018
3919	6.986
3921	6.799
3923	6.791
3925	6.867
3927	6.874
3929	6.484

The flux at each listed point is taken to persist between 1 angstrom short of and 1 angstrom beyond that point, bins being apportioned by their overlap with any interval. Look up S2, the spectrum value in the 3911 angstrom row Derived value 7.216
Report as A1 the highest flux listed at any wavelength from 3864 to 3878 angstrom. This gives 7.517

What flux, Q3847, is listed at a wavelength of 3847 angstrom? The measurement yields 6.895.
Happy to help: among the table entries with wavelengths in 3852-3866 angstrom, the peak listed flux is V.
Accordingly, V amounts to 7.331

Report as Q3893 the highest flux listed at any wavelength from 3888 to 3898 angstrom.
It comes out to 6.406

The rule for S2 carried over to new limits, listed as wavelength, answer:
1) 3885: 7.032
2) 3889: 5.36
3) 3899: 6.559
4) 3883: 7.206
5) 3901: 6.564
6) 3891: 4.272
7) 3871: 7.517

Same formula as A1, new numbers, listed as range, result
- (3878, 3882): 6.885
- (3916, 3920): 7.018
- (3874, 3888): 7.206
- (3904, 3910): 6.681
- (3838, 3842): 4.722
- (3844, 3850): 7.033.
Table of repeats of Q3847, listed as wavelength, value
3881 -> 6.507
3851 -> 7.302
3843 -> 5.845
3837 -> 3.976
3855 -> 7.331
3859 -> 6.924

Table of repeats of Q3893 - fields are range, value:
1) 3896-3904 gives 6.742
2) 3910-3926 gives 7.383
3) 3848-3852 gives 7.302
